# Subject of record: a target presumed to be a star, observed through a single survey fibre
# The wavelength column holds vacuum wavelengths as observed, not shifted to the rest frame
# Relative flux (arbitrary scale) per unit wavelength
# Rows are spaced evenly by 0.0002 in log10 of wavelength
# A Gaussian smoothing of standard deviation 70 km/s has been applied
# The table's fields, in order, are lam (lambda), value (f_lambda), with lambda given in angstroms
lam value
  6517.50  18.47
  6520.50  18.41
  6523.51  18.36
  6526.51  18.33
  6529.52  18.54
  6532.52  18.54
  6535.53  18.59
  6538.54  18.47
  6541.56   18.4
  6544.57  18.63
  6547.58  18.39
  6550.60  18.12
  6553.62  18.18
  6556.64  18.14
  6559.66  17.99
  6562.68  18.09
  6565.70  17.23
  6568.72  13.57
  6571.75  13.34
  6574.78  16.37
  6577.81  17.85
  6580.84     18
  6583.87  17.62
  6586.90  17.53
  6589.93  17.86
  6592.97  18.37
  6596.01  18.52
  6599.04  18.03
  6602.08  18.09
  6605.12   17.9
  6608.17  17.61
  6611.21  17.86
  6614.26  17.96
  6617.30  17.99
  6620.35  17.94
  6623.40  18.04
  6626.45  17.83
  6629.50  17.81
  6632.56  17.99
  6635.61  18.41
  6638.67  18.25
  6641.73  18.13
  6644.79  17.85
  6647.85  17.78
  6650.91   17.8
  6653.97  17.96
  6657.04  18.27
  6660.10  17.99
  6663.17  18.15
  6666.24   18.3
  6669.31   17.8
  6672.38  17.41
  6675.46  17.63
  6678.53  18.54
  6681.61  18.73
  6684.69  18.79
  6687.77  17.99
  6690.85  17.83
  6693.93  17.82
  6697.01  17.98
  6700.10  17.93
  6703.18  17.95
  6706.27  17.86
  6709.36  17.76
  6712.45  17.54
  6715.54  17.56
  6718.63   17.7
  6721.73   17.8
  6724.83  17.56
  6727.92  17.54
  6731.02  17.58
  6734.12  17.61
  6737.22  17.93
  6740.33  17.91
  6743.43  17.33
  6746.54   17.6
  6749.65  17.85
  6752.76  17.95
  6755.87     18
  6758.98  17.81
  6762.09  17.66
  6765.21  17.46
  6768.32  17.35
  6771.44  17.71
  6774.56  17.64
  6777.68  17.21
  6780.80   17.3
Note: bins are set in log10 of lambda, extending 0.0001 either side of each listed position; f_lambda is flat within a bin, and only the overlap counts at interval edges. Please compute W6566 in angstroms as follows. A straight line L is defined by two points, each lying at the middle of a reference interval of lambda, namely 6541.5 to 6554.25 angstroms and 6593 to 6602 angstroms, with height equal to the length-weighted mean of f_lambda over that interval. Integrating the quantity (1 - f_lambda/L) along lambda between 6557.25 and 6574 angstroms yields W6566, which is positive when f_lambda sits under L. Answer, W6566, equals 2.0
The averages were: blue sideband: 18.4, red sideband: 18.3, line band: 16.2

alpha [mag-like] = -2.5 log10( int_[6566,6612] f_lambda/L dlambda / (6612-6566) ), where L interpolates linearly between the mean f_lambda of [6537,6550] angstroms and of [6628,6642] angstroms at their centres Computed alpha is 0.06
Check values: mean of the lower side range 18.4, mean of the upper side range 18.1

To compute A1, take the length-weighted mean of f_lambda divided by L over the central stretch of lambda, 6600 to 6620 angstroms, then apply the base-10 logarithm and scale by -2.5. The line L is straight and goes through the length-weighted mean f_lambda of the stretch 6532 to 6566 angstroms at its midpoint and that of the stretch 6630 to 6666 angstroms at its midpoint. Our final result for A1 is 0.014 mag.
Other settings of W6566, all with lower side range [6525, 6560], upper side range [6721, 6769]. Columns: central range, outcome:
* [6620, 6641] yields 0.03 angstroms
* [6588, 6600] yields 0.01 angstroms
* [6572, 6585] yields 0.85 angstroms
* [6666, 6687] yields -0.28 angstroms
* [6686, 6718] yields 0.02 angstroms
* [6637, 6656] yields 0.05 angstroms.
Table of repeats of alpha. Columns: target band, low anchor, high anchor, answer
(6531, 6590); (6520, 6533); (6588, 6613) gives 0.04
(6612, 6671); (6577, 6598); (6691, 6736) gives -0.01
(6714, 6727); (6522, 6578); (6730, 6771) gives 0.00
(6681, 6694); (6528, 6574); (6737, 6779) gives -0.04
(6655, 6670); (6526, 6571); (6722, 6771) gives -0.02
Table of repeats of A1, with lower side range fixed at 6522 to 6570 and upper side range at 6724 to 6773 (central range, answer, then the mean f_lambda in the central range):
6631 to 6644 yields -0.02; 18.2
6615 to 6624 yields -0.01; 18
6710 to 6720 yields 0.01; 17.6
